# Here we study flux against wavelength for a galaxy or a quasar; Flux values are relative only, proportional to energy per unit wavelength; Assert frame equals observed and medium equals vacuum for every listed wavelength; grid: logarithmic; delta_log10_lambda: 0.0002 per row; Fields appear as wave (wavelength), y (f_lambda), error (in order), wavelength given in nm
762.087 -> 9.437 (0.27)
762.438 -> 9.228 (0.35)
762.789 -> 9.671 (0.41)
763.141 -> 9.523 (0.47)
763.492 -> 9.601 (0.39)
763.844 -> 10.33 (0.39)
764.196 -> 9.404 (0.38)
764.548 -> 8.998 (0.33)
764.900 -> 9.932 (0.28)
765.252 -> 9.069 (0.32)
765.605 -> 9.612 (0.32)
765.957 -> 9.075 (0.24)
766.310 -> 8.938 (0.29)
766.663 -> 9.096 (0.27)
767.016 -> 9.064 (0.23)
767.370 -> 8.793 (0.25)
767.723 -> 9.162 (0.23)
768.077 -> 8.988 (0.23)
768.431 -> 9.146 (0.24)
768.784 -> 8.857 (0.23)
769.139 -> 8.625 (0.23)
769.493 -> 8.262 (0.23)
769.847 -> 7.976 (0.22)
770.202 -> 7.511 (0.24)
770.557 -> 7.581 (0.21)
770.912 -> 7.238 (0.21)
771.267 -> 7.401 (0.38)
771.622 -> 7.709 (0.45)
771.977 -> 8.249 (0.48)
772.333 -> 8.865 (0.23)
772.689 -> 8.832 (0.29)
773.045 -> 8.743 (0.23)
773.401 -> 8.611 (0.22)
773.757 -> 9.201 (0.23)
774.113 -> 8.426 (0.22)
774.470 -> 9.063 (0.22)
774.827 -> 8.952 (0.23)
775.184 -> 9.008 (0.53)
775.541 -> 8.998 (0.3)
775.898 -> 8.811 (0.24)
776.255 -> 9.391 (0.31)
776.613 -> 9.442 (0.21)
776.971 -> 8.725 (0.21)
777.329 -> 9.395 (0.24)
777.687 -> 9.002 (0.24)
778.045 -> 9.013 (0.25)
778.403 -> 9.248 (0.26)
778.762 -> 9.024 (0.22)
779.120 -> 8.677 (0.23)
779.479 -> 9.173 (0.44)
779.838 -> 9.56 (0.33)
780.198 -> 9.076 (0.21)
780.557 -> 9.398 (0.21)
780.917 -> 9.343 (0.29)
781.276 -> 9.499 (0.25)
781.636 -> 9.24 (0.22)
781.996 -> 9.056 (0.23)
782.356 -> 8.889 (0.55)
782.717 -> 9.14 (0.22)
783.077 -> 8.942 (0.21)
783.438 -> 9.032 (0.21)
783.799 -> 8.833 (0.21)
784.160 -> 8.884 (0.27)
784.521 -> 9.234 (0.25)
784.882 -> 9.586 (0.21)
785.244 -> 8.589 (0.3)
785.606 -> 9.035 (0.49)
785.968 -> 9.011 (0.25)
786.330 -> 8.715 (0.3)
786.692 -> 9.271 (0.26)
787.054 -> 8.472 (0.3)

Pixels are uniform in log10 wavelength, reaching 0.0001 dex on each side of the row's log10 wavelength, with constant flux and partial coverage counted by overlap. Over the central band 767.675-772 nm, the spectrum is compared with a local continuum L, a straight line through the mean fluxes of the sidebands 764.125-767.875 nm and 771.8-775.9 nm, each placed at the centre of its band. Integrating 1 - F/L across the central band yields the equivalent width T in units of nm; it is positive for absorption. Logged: 0.40 nm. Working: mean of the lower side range 9.19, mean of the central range 8.18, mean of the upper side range 8.81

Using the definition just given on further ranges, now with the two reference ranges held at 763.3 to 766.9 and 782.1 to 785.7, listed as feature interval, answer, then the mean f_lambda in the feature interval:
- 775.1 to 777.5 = 0.02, 9.11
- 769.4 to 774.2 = 0.56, 8.18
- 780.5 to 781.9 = -0.04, 9.35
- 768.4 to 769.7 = 0.09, 8.66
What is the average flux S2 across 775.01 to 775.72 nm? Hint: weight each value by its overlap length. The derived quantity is 9.01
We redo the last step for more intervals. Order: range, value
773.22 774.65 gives 8.83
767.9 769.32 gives 8.9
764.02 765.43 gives 9.35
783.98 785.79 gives 9.06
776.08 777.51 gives 9.23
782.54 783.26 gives 9.04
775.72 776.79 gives 9.21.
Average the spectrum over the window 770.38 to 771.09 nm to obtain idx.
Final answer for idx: 7.41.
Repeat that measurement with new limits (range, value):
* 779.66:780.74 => 9.34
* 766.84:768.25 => 9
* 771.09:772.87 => 8.21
